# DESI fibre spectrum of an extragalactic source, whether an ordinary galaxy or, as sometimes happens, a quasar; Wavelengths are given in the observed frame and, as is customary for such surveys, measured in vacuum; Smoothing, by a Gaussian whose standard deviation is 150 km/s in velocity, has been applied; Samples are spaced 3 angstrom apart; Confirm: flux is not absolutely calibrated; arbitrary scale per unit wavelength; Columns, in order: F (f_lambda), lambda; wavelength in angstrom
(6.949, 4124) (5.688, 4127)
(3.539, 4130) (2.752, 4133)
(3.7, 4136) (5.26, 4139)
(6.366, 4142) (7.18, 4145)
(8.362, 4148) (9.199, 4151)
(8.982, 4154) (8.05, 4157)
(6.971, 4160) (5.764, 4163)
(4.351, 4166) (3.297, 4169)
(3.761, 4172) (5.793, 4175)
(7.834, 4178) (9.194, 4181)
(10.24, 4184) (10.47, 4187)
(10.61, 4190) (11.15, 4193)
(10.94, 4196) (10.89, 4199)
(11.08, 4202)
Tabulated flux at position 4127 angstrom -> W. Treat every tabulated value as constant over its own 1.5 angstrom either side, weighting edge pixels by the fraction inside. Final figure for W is 5.688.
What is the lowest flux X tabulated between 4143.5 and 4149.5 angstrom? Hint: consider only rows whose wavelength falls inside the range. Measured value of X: 7.18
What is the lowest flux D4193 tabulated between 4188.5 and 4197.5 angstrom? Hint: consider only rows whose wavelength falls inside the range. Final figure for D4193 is 10.61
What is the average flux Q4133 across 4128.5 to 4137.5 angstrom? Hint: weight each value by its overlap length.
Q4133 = 3.33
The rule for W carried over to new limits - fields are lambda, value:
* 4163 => 5.764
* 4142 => 6.366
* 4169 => 3.297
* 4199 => 10.89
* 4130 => 3.539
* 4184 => 10.24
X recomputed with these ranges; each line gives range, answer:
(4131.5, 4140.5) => 2.752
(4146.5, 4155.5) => 8.362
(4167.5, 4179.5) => 3.297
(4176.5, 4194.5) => 7.834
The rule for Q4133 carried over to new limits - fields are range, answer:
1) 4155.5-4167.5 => 6.28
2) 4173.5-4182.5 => 7.61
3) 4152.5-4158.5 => 8.52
